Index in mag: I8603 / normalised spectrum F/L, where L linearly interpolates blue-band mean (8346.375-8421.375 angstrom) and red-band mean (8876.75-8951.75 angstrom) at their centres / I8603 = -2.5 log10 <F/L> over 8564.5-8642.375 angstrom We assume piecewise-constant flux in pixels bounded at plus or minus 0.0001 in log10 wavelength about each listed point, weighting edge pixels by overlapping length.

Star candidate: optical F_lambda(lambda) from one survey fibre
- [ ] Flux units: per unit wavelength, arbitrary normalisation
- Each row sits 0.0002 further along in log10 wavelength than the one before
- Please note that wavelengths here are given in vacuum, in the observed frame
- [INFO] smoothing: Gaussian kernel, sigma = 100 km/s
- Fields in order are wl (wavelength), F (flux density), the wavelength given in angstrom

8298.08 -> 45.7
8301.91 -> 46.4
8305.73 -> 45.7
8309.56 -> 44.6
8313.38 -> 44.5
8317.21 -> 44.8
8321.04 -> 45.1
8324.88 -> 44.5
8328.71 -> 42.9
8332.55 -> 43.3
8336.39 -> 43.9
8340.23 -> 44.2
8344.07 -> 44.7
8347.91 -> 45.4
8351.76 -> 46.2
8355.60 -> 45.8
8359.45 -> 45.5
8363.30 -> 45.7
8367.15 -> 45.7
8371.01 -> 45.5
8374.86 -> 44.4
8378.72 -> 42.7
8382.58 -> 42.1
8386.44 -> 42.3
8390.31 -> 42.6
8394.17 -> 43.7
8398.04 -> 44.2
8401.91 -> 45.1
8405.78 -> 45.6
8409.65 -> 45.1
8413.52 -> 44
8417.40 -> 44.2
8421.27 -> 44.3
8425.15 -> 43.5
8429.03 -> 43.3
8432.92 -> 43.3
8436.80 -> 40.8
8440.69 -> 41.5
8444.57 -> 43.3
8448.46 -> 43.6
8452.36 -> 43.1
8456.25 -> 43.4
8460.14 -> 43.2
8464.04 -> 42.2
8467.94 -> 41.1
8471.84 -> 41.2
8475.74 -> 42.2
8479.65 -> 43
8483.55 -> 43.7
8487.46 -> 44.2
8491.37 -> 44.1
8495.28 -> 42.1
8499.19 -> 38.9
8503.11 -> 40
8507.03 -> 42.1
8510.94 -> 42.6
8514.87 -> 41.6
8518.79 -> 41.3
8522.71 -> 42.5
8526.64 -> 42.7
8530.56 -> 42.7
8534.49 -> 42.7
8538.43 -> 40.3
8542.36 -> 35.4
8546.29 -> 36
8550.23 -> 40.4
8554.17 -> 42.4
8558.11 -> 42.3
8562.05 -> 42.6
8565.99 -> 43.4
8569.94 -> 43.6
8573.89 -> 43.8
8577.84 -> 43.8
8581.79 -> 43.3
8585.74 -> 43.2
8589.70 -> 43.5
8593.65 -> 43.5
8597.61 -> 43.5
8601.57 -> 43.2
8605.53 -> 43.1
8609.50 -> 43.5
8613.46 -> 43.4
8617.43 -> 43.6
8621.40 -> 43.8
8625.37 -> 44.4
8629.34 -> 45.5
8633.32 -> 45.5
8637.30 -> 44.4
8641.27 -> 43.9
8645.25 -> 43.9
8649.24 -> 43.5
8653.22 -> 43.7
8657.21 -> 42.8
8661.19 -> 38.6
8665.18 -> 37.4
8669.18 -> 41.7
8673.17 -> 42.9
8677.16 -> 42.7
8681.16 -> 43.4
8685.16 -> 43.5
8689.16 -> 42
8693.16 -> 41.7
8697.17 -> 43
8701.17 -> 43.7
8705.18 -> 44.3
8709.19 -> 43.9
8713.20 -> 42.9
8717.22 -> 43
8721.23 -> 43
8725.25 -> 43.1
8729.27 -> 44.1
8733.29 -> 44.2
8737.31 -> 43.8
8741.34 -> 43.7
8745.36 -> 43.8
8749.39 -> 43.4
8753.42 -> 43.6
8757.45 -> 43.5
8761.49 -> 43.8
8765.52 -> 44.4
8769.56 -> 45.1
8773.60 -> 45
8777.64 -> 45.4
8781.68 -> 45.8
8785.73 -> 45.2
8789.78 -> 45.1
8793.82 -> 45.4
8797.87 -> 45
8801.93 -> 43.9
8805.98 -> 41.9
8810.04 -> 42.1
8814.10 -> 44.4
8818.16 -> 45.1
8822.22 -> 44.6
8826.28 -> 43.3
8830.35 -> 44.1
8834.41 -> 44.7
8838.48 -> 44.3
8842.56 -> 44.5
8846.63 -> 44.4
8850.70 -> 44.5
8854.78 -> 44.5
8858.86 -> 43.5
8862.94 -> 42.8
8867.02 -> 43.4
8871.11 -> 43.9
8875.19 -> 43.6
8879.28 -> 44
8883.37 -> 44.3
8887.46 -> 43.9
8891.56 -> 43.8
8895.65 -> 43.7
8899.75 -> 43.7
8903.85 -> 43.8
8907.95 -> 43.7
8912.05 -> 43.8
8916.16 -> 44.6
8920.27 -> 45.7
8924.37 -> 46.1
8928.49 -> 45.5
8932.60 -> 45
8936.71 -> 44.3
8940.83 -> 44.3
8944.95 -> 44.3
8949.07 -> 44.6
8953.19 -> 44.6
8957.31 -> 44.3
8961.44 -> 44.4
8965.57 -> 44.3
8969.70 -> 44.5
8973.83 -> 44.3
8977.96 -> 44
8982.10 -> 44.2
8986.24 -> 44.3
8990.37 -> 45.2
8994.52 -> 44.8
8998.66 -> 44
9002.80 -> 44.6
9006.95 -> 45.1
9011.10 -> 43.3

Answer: 0.02 mag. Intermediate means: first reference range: 44.5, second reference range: 44.4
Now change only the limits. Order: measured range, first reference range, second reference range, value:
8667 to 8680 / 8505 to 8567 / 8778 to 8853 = 0.01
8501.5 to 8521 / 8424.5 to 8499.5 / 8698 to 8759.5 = 0.03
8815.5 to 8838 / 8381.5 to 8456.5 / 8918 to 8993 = 0.00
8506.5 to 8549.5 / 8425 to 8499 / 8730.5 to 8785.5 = 0.06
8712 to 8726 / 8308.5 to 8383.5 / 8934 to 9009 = 0.04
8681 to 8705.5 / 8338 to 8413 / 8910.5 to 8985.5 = 0.04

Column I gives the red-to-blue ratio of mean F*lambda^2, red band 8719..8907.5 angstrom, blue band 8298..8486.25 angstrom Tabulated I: 1.11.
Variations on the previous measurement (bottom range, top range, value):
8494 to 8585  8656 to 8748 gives 1.07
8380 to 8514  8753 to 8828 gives 1.12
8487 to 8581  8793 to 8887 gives 1.13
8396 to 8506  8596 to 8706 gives 1.05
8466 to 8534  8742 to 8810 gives 1.12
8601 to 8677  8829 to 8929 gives 1.08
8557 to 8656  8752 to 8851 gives 1.06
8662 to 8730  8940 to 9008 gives 1.11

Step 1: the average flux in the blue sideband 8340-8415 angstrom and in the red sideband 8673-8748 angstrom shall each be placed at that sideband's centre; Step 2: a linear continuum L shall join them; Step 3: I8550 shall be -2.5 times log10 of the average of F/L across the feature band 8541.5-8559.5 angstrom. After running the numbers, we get 0.116 mag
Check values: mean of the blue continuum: 44.5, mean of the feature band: 39.4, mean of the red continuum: 43.3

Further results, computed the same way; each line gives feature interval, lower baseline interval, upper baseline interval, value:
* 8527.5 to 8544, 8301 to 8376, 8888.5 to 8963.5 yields 0.11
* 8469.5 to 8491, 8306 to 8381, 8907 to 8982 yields 0.04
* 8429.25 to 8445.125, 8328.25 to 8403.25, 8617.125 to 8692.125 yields 0.04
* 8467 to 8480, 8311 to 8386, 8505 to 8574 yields 0.02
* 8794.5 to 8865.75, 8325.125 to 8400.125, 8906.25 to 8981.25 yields 0.01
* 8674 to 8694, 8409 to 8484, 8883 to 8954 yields 0.02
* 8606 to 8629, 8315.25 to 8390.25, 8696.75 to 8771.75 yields 0.00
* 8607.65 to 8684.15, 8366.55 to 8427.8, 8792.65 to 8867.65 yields 0.02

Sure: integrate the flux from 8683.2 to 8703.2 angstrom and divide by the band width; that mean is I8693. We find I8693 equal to 42.8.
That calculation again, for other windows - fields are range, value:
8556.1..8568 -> 42.8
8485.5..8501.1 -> 42.3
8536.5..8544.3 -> 37.9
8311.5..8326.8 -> 44.7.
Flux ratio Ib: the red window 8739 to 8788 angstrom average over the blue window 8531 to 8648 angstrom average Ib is 1.0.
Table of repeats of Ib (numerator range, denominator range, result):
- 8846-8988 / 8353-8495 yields 1.02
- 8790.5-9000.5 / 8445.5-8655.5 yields 1.04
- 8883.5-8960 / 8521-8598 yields 1.06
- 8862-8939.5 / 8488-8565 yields 1.07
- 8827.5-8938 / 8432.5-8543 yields 1.05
